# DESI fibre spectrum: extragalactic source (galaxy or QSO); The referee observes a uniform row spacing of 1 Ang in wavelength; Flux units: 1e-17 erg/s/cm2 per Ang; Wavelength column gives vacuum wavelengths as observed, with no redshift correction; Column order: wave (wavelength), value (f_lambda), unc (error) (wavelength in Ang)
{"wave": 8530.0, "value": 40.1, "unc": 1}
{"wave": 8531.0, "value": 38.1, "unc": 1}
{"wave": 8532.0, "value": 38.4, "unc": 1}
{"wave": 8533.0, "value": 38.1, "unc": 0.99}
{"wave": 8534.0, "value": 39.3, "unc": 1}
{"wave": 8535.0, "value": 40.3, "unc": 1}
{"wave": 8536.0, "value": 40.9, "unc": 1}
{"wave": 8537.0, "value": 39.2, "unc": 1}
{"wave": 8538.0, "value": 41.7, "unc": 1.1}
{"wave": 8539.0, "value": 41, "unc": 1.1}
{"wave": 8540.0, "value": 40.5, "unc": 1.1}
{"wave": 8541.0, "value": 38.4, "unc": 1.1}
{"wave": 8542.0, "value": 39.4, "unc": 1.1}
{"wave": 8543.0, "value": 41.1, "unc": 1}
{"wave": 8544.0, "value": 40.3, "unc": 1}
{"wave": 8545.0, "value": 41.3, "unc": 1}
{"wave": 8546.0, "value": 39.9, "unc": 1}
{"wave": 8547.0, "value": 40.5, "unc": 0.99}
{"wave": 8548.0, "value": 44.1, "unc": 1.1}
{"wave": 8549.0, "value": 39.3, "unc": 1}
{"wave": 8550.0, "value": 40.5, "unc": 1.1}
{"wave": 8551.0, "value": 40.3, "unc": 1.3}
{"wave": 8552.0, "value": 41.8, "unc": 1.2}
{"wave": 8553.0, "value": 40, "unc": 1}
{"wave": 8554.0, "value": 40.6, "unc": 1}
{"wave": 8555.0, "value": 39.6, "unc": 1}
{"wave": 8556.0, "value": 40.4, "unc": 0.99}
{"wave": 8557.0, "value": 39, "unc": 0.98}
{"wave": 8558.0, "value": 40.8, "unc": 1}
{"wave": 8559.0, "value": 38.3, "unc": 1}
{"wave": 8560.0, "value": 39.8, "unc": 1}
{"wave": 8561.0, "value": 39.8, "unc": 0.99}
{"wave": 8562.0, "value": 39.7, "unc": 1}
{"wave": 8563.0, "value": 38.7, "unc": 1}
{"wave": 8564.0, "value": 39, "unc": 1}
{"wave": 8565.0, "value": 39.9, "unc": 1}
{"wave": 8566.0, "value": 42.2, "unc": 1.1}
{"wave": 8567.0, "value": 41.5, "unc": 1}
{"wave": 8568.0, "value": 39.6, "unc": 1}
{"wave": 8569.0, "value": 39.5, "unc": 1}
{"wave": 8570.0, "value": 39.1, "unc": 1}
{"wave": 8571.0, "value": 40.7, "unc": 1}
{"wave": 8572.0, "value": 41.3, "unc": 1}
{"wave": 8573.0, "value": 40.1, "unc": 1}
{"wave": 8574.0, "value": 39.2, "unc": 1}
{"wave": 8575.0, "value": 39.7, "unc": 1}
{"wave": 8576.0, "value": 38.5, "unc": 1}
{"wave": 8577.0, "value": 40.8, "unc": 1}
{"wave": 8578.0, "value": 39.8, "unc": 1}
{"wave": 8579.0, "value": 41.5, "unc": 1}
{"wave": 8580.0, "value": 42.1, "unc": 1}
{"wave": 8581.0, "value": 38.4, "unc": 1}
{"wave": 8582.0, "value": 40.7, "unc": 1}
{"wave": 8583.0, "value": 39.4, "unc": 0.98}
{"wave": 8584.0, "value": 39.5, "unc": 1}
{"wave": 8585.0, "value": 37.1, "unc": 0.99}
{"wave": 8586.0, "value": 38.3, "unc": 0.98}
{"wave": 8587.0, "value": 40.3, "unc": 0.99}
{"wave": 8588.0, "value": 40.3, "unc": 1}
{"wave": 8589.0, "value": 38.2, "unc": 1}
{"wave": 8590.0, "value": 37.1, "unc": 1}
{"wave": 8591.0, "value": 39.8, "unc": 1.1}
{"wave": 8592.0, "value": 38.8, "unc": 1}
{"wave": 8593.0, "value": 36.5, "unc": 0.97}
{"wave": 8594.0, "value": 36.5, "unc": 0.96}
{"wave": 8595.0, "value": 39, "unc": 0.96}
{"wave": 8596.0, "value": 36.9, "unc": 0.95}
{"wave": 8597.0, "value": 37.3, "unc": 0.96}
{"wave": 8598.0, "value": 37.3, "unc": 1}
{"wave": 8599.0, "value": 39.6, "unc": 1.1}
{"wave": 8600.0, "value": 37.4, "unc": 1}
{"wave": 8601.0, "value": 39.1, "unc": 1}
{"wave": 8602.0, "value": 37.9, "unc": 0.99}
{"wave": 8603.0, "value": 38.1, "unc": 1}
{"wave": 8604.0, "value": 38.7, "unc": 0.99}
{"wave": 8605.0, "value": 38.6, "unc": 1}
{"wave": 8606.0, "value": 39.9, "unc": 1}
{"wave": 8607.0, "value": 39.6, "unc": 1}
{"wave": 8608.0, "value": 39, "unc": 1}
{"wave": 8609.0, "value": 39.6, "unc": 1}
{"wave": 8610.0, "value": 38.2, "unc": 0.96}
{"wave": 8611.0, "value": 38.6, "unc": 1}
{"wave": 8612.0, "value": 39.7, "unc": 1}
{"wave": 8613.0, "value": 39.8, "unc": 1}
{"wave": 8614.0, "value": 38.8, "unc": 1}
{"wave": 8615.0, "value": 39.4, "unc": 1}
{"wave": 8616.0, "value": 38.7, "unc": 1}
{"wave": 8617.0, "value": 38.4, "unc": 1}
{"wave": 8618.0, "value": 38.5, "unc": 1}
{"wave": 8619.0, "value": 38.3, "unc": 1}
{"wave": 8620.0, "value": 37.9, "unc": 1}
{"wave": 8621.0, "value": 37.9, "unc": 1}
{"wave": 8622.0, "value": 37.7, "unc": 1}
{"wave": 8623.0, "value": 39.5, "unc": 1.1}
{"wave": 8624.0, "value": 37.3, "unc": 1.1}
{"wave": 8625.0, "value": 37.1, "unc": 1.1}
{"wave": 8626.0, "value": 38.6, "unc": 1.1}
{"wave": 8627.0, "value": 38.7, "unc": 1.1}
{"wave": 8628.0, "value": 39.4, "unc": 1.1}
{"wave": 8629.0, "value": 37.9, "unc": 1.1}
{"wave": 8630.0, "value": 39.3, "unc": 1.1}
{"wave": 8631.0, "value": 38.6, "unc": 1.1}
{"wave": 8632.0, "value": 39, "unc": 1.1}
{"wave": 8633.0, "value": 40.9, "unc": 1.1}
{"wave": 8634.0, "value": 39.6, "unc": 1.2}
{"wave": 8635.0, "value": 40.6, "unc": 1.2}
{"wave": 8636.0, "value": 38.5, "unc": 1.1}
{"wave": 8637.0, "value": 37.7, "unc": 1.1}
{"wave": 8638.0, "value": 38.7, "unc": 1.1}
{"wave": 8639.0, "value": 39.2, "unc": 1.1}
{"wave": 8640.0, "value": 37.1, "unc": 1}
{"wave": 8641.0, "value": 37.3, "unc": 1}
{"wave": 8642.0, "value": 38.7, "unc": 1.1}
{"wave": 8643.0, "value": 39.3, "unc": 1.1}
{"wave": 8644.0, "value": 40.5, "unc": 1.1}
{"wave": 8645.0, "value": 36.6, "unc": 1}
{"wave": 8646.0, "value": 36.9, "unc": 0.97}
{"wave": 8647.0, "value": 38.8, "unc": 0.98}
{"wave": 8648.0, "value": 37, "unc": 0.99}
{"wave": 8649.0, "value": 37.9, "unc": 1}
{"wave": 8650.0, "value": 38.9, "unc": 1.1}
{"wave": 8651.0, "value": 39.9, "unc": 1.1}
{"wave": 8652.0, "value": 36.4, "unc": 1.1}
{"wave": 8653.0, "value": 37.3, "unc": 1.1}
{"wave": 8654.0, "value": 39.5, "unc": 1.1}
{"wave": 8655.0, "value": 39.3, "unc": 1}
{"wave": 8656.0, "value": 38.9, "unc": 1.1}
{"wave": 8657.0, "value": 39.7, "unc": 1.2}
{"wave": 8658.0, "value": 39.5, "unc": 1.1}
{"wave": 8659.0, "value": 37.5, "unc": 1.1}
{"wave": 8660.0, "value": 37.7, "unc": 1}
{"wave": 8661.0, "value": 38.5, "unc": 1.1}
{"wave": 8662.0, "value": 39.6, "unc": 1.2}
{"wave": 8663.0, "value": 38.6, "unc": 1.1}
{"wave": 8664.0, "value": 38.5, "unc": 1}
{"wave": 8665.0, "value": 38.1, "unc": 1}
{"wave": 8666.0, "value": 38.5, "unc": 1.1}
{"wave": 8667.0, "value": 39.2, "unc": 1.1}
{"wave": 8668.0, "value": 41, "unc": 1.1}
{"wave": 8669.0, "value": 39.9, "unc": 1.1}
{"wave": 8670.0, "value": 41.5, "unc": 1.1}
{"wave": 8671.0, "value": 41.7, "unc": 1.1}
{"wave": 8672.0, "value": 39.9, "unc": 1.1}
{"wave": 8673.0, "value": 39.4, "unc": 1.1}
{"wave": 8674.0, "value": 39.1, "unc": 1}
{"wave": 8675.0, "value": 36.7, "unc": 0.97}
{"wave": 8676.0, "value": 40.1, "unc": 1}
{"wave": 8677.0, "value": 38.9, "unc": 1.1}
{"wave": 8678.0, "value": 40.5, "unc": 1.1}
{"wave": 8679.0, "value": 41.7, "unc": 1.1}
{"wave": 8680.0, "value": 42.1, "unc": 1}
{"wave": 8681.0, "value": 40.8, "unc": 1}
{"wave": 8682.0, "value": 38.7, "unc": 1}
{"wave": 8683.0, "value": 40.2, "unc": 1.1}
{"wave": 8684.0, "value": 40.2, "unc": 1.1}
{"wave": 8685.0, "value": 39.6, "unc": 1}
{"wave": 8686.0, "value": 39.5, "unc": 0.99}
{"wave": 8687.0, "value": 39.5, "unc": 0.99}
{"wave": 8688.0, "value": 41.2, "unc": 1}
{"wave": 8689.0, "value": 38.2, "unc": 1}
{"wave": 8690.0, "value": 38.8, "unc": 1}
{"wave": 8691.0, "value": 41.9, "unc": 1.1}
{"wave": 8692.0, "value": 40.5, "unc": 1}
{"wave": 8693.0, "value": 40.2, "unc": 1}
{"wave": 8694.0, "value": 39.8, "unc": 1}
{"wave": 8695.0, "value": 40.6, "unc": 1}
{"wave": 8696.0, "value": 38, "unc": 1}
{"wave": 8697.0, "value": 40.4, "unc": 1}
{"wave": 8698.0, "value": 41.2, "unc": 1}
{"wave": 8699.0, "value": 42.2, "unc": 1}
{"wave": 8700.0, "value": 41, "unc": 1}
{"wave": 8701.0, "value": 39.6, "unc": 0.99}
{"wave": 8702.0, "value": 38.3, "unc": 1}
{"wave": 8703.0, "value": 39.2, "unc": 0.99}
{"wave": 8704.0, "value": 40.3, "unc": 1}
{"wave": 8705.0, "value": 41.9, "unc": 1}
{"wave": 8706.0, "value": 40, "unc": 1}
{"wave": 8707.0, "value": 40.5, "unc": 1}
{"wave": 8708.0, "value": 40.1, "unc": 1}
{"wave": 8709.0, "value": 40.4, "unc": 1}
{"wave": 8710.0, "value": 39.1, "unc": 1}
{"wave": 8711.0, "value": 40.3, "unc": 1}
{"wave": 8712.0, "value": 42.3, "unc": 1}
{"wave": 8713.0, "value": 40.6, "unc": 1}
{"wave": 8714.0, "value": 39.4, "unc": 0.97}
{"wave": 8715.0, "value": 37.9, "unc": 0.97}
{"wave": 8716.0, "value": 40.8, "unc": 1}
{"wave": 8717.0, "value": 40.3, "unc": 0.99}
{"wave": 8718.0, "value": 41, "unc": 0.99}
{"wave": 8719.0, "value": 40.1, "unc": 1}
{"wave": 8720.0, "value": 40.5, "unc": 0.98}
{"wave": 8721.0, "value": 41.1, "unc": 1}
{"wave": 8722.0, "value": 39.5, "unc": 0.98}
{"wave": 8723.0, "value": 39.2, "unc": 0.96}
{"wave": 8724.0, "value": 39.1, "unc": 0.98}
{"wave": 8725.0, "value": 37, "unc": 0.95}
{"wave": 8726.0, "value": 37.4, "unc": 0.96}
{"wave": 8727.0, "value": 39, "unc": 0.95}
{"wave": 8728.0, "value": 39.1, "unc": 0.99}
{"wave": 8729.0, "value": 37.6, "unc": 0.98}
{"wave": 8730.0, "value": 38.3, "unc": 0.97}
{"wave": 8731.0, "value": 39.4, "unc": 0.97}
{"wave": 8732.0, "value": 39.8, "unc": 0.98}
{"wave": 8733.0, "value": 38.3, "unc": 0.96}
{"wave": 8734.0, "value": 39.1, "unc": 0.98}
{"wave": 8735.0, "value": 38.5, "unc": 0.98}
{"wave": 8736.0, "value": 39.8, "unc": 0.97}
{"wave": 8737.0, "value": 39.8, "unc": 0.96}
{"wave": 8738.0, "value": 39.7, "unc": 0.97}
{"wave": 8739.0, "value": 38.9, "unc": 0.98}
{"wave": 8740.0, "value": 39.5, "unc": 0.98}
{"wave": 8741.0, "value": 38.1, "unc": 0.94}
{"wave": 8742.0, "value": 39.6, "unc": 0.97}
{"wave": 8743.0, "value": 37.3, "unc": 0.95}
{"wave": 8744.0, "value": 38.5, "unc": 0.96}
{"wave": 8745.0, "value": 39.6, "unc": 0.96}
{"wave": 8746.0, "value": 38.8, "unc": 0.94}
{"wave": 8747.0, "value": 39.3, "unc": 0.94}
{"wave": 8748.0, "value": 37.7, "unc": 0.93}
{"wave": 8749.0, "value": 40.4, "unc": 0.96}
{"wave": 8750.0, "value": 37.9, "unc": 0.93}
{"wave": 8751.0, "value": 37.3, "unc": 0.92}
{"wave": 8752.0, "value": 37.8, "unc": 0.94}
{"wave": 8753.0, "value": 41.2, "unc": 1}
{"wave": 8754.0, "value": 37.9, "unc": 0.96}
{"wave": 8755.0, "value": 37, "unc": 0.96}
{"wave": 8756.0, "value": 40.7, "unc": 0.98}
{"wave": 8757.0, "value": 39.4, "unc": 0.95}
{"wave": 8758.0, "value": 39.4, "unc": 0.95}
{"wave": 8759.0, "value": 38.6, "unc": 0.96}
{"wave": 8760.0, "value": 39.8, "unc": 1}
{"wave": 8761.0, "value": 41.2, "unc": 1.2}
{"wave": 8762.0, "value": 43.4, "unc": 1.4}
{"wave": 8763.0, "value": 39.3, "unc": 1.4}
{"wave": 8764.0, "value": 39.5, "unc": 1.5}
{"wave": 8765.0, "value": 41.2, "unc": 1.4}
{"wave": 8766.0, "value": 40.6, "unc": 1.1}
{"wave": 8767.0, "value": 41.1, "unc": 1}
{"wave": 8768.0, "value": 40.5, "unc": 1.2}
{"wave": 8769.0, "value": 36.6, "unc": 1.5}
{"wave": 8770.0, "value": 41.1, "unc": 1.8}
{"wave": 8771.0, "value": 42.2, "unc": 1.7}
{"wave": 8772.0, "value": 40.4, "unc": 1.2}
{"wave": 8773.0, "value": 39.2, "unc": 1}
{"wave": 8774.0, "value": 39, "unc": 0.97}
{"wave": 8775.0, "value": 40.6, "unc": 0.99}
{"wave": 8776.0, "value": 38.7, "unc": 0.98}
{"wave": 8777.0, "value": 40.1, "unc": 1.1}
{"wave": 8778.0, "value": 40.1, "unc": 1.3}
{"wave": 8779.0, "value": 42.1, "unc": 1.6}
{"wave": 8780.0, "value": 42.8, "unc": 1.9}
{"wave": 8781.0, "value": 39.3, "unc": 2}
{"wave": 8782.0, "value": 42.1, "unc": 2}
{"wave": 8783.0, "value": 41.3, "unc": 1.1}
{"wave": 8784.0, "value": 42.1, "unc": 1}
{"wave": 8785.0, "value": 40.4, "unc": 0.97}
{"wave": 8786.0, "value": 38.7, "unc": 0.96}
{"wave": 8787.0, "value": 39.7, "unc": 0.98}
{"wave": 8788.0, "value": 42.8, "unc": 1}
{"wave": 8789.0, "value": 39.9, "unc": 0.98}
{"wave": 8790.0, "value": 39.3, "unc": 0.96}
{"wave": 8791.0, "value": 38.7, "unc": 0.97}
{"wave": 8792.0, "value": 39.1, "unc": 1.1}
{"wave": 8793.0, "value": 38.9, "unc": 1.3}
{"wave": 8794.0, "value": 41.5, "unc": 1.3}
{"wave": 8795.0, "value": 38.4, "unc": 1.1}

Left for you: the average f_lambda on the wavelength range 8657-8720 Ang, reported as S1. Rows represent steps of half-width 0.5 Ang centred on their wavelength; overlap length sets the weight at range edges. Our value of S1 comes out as 39.9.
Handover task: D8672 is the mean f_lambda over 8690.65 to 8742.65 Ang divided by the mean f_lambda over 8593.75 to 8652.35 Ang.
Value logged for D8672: 1.03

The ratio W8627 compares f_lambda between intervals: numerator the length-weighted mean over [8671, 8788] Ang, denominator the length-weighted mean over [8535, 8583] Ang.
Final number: 1.0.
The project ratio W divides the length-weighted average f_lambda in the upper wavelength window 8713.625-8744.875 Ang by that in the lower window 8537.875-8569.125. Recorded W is 0.97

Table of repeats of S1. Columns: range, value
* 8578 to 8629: 38.7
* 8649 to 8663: 38.6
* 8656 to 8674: 39.3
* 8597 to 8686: 38.9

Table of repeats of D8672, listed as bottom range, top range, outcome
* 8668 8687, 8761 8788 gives 1.01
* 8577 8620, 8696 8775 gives 1.02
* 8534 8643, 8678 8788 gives 1.01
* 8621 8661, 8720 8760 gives 1.01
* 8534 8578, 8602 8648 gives 0.96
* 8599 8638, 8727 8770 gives 1.01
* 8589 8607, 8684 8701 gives 1.05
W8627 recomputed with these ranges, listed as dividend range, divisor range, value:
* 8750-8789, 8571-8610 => 1.03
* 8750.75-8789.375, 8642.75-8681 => 1.03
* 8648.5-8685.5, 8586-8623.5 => 1.02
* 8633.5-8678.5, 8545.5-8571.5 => 0.97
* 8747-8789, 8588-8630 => 1.04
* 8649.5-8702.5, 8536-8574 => 0.98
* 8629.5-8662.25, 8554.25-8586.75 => 0.97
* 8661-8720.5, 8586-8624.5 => 1.04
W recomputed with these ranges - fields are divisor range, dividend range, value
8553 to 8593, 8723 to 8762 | 0.98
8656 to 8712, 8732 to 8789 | 1.00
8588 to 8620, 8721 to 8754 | 1.01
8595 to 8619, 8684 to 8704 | 1.03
